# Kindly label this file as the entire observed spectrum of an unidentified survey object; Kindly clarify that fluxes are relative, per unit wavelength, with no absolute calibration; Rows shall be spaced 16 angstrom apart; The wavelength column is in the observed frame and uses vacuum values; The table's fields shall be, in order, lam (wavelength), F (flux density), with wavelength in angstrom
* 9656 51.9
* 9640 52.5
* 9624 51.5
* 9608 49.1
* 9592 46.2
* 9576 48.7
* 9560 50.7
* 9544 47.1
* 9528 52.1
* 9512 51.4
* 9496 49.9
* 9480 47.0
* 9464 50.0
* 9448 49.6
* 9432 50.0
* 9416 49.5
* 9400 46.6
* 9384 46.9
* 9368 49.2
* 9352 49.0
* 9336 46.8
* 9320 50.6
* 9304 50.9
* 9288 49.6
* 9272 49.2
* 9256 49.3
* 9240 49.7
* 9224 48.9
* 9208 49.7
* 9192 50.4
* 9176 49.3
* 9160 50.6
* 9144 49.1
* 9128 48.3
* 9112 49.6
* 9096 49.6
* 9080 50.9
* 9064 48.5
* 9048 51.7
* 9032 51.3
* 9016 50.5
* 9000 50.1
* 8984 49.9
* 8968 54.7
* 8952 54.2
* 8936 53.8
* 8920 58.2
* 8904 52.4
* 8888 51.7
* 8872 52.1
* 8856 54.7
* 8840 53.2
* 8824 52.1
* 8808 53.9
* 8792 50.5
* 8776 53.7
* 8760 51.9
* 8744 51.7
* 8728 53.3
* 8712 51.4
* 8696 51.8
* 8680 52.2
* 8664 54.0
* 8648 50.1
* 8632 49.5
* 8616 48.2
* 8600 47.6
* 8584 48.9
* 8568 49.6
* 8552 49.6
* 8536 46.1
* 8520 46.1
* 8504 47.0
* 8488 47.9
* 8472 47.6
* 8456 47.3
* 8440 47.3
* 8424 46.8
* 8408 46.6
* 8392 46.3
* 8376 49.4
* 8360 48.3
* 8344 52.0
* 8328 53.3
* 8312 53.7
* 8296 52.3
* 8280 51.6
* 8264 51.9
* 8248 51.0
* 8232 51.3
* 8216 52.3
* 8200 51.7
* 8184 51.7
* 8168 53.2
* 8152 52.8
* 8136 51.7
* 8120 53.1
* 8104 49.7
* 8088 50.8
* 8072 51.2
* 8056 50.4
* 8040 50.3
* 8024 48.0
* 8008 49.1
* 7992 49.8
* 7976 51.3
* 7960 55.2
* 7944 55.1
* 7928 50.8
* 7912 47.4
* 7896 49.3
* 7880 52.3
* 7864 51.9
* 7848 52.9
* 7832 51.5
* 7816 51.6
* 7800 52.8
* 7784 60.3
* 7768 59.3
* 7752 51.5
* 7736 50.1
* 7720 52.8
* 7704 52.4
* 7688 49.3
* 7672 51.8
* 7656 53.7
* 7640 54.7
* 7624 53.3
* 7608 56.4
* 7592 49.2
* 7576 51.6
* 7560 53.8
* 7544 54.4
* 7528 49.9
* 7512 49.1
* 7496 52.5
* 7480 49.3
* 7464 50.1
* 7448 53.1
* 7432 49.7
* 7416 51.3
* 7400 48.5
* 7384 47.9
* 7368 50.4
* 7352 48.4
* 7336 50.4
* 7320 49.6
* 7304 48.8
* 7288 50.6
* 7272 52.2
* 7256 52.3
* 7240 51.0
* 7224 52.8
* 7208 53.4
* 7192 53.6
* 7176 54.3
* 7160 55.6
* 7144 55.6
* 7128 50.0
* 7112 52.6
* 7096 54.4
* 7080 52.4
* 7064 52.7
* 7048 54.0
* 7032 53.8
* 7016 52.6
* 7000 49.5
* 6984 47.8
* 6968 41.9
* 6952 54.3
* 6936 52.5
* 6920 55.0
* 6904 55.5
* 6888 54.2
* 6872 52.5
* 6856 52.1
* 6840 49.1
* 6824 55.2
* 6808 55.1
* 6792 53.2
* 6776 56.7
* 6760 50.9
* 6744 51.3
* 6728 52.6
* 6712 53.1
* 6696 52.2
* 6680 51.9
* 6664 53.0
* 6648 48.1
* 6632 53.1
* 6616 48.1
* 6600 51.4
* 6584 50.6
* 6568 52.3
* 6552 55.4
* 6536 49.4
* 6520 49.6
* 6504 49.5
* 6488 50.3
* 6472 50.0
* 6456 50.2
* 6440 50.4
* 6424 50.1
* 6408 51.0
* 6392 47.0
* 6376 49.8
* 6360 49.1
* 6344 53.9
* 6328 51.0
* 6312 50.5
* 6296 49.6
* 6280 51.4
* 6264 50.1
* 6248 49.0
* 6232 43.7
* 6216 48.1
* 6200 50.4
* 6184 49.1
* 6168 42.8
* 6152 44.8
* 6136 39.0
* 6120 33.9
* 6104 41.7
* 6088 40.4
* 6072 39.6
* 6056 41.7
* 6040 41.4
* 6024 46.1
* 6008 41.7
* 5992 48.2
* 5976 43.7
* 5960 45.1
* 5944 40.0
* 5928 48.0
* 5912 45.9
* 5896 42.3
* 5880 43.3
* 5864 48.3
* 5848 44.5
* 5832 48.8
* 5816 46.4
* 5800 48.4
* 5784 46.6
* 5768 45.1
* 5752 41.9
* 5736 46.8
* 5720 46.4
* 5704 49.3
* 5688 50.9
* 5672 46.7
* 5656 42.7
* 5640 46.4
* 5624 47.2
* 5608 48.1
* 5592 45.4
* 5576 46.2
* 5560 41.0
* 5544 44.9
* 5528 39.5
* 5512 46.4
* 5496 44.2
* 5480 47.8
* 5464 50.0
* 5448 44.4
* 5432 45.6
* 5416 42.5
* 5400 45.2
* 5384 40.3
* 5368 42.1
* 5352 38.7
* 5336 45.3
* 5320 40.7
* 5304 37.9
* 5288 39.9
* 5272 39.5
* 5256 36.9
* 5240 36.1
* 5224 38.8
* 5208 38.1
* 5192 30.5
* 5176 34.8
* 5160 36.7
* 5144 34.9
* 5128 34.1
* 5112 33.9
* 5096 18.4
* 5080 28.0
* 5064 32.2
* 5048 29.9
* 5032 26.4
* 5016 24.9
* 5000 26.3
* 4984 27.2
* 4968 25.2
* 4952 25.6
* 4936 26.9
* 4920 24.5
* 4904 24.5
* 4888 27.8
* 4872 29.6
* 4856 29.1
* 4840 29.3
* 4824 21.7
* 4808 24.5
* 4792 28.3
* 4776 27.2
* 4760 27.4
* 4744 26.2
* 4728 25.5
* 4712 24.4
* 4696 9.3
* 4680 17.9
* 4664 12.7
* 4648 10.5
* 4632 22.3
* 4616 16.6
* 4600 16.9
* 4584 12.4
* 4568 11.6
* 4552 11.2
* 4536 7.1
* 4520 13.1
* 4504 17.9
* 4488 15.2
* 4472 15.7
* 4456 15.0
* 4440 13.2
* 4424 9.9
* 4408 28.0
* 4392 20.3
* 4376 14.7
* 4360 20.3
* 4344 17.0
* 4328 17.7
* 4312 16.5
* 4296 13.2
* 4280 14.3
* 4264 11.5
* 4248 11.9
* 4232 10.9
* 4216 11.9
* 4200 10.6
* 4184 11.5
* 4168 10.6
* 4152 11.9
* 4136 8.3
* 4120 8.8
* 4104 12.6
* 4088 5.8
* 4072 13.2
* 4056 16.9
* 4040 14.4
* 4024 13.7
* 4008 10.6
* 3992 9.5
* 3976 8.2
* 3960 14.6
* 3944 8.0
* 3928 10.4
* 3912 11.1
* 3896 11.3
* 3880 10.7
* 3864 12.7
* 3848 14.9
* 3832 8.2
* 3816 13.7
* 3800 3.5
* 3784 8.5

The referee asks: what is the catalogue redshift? 0.183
